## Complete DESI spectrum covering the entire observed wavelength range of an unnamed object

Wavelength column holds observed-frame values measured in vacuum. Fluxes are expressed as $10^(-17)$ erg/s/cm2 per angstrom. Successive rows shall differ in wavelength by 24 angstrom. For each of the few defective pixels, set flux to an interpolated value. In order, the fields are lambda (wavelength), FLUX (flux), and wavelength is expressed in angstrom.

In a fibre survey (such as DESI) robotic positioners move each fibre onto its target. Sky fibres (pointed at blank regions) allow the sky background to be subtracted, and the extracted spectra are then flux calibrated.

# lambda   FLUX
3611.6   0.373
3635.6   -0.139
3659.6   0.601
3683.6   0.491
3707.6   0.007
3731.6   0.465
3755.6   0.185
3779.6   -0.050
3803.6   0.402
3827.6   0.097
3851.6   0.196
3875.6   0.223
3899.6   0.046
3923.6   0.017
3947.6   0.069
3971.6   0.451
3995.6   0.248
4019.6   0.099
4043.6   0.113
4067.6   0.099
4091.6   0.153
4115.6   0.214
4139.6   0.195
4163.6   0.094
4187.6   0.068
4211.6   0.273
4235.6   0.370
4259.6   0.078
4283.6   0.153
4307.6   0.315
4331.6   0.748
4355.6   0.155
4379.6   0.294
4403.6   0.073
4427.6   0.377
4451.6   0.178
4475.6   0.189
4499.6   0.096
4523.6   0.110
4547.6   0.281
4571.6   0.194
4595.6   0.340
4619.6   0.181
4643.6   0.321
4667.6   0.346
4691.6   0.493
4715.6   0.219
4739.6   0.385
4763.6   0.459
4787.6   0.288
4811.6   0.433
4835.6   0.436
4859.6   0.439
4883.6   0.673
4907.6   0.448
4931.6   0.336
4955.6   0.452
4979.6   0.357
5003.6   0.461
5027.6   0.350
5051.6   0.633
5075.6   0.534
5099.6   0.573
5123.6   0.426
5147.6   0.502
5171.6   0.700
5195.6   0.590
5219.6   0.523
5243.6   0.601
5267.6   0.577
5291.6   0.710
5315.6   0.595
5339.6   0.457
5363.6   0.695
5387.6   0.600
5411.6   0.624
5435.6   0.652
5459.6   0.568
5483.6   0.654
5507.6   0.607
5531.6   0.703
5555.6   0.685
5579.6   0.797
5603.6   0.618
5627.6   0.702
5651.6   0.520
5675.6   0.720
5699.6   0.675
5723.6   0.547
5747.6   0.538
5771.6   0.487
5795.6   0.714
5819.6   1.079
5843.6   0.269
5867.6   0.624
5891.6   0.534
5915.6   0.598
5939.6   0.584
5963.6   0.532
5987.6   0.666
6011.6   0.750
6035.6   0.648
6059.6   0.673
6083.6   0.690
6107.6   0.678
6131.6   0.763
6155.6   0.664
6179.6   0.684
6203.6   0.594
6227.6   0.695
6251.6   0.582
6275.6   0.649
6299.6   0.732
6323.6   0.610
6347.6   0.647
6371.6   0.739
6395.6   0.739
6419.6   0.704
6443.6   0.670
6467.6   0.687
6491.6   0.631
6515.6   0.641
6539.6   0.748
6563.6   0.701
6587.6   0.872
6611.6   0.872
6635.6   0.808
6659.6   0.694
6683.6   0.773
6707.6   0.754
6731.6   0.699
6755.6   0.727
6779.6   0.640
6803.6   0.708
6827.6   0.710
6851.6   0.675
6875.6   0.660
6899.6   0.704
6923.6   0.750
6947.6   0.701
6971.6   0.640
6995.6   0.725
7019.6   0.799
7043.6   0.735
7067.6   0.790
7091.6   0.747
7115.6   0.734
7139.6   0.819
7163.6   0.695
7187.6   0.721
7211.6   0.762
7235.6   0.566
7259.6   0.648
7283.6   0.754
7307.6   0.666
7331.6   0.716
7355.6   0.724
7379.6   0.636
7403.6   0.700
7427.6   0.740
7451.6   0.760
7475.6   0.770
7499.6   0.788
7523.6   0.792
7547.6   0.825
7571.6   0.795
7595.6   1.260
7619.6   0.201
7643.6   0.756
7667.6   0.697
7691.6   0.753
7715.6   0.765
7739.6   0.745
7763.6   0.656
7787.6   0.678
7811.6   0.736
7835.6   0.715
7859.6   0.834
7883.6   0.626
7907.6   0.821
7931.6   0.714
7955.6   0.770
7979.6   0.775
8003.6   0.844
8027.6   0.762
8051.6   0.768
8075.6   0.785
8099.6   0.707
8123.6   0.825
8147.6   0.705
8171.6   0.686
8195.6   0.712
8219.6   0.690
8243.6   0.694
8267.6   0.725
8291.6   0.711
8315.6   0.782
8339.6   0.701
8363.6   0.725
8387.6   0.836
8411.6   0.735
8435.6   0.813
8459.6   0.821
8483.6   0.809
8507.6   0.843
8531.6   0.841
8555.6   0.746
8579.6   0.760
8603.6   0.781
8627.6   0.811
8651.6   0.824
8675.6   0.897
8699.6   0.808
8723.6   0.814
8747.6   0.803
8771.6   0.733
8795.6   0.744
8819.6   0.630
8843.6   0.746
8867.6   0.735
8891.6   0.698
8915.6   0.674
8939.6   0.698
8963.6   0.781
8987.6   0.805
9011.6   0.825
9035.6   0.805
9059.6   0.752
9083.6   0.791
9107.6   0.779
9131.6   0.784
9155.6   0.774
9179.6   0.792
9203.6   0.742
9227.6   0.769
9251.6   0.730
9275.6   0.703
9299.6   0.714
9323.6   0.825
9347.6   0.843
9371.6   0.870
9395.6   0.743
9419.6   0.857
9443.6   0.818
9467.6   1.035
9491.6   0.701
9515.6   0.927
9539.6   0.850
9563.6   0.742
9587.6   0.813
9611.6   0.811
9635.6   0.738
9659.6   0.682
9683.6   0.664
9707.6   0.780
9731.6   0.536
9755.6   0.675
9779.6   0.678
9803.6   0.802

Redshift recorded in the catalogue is 0.15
